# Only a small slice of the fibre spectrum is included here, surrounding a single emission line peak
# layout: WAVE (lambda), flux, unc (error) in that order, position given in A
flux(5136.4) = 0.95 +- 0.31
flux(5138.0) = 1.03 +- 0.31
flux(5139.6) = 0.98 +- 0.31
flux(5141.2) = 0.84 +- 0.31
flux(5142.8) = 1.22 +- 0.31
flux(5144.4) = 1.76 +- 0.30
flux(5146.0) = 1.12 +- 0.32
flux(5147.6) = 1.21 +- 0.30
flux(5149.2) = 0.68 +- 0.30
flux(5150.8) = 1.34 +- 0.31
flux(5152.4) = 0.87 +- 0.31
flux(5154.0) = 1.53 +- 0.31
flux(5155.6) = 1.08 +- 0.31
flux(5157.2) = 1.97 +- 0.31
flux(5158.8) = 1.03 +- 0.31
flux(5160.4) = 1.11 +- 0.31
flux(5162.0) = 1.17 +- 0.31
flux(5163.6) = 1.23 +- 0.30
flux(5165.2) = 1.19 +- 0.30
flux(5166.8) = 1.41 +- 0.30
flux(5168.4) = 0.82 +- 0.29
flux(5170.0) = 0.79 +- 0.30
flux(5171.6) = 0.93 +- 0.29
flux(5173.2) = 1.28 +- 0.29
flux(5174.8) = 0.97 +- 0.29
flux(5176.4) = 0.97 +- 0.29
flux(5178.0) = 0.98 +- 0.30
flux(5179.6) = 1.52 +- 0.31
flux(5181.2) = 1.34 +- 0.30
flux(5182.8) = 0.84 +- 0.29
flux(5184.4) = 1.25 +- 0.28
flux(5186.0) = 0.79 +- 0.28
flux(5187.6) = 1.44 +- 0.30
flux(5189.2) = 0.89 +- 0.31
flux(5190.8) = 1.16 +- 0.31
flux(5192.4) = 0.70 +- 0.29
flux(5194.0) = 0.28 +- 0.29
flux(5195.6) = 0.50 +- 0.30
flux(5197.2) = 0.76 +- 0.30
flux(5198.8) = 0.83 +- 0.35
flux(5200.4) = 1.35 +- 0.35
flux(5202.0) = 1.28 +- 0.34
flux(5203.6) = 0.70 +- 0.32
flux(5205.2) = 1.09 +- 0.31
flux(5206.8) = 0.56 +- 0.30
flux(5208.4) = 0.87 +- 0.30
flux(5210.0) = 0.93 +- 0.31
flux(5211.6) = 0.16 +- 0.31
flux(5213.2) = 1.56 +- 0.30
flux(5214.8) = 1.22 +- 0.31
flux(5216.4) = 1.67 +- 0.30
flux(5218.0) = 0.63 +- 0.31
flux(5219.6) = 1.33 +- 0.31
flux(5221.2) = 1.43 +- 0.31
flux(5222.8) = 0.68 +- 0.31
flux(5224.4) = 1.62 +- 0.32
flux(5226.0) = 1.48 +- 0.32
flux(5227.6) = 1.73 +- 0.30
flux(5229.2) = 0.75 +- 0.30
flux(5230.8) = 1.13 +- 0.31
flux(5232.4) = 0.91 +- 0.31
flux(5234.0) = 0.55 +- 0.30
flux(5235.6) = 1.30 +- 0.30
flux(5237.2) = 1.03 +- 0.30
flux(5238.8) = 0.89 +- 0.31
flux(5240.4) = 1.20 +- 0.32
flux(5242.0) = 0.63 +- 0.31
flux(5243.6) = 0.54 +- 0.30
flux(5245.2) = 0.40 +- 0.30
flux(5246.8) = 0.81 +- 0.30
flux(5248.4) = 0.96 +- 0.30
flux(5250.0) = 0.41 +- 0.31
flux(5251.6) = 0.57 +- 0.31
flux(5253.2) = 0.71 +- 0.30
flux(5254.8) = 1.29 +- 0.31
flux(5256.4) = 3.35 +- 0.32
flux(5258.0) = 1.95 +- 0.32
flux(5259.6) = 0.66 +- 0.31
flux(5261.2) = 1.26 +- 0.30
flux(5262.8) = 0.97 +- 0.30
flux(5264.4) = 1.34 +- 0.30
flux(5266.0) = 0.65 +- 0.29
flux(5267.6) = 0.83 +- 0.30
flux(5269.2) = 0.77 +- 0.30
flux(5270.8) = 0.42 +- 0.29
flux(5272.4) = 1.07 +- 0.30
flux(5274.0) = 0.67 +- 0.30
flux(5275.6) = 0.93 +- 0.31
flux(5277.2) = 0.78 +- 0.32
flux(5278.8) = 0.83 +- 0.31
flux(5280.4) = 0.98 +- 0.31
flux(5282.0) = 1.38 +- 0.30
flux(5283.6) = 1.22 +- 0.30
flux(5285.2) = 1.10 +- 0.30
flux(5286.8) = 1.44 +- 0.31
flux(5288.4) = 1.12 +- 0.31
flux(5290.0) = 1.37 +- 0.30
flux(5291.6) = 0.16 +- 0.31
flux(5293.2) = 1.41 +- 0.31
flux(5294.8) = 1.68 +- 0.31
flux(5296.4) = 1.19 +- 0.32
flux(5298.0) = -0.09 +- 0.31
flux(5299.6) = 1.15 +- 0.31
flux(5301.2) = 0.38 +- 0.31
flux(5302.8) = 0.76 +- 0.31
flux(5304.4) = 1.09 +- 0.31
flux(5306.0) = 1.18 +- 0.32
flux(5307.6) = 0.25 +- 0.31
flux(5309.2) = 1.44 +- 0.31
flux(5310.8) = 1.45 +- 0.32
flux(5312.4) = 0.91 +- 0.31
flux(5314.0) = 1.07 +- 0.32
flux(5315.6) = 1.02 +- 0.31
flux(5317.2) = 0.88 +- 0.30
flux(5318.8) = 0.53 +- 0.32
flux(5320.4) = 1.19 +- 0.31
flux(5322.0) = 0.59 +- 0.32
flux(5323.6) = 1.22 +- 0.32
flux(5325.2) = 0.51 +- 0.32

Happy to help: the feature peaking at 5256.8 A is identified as H-beta 4861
